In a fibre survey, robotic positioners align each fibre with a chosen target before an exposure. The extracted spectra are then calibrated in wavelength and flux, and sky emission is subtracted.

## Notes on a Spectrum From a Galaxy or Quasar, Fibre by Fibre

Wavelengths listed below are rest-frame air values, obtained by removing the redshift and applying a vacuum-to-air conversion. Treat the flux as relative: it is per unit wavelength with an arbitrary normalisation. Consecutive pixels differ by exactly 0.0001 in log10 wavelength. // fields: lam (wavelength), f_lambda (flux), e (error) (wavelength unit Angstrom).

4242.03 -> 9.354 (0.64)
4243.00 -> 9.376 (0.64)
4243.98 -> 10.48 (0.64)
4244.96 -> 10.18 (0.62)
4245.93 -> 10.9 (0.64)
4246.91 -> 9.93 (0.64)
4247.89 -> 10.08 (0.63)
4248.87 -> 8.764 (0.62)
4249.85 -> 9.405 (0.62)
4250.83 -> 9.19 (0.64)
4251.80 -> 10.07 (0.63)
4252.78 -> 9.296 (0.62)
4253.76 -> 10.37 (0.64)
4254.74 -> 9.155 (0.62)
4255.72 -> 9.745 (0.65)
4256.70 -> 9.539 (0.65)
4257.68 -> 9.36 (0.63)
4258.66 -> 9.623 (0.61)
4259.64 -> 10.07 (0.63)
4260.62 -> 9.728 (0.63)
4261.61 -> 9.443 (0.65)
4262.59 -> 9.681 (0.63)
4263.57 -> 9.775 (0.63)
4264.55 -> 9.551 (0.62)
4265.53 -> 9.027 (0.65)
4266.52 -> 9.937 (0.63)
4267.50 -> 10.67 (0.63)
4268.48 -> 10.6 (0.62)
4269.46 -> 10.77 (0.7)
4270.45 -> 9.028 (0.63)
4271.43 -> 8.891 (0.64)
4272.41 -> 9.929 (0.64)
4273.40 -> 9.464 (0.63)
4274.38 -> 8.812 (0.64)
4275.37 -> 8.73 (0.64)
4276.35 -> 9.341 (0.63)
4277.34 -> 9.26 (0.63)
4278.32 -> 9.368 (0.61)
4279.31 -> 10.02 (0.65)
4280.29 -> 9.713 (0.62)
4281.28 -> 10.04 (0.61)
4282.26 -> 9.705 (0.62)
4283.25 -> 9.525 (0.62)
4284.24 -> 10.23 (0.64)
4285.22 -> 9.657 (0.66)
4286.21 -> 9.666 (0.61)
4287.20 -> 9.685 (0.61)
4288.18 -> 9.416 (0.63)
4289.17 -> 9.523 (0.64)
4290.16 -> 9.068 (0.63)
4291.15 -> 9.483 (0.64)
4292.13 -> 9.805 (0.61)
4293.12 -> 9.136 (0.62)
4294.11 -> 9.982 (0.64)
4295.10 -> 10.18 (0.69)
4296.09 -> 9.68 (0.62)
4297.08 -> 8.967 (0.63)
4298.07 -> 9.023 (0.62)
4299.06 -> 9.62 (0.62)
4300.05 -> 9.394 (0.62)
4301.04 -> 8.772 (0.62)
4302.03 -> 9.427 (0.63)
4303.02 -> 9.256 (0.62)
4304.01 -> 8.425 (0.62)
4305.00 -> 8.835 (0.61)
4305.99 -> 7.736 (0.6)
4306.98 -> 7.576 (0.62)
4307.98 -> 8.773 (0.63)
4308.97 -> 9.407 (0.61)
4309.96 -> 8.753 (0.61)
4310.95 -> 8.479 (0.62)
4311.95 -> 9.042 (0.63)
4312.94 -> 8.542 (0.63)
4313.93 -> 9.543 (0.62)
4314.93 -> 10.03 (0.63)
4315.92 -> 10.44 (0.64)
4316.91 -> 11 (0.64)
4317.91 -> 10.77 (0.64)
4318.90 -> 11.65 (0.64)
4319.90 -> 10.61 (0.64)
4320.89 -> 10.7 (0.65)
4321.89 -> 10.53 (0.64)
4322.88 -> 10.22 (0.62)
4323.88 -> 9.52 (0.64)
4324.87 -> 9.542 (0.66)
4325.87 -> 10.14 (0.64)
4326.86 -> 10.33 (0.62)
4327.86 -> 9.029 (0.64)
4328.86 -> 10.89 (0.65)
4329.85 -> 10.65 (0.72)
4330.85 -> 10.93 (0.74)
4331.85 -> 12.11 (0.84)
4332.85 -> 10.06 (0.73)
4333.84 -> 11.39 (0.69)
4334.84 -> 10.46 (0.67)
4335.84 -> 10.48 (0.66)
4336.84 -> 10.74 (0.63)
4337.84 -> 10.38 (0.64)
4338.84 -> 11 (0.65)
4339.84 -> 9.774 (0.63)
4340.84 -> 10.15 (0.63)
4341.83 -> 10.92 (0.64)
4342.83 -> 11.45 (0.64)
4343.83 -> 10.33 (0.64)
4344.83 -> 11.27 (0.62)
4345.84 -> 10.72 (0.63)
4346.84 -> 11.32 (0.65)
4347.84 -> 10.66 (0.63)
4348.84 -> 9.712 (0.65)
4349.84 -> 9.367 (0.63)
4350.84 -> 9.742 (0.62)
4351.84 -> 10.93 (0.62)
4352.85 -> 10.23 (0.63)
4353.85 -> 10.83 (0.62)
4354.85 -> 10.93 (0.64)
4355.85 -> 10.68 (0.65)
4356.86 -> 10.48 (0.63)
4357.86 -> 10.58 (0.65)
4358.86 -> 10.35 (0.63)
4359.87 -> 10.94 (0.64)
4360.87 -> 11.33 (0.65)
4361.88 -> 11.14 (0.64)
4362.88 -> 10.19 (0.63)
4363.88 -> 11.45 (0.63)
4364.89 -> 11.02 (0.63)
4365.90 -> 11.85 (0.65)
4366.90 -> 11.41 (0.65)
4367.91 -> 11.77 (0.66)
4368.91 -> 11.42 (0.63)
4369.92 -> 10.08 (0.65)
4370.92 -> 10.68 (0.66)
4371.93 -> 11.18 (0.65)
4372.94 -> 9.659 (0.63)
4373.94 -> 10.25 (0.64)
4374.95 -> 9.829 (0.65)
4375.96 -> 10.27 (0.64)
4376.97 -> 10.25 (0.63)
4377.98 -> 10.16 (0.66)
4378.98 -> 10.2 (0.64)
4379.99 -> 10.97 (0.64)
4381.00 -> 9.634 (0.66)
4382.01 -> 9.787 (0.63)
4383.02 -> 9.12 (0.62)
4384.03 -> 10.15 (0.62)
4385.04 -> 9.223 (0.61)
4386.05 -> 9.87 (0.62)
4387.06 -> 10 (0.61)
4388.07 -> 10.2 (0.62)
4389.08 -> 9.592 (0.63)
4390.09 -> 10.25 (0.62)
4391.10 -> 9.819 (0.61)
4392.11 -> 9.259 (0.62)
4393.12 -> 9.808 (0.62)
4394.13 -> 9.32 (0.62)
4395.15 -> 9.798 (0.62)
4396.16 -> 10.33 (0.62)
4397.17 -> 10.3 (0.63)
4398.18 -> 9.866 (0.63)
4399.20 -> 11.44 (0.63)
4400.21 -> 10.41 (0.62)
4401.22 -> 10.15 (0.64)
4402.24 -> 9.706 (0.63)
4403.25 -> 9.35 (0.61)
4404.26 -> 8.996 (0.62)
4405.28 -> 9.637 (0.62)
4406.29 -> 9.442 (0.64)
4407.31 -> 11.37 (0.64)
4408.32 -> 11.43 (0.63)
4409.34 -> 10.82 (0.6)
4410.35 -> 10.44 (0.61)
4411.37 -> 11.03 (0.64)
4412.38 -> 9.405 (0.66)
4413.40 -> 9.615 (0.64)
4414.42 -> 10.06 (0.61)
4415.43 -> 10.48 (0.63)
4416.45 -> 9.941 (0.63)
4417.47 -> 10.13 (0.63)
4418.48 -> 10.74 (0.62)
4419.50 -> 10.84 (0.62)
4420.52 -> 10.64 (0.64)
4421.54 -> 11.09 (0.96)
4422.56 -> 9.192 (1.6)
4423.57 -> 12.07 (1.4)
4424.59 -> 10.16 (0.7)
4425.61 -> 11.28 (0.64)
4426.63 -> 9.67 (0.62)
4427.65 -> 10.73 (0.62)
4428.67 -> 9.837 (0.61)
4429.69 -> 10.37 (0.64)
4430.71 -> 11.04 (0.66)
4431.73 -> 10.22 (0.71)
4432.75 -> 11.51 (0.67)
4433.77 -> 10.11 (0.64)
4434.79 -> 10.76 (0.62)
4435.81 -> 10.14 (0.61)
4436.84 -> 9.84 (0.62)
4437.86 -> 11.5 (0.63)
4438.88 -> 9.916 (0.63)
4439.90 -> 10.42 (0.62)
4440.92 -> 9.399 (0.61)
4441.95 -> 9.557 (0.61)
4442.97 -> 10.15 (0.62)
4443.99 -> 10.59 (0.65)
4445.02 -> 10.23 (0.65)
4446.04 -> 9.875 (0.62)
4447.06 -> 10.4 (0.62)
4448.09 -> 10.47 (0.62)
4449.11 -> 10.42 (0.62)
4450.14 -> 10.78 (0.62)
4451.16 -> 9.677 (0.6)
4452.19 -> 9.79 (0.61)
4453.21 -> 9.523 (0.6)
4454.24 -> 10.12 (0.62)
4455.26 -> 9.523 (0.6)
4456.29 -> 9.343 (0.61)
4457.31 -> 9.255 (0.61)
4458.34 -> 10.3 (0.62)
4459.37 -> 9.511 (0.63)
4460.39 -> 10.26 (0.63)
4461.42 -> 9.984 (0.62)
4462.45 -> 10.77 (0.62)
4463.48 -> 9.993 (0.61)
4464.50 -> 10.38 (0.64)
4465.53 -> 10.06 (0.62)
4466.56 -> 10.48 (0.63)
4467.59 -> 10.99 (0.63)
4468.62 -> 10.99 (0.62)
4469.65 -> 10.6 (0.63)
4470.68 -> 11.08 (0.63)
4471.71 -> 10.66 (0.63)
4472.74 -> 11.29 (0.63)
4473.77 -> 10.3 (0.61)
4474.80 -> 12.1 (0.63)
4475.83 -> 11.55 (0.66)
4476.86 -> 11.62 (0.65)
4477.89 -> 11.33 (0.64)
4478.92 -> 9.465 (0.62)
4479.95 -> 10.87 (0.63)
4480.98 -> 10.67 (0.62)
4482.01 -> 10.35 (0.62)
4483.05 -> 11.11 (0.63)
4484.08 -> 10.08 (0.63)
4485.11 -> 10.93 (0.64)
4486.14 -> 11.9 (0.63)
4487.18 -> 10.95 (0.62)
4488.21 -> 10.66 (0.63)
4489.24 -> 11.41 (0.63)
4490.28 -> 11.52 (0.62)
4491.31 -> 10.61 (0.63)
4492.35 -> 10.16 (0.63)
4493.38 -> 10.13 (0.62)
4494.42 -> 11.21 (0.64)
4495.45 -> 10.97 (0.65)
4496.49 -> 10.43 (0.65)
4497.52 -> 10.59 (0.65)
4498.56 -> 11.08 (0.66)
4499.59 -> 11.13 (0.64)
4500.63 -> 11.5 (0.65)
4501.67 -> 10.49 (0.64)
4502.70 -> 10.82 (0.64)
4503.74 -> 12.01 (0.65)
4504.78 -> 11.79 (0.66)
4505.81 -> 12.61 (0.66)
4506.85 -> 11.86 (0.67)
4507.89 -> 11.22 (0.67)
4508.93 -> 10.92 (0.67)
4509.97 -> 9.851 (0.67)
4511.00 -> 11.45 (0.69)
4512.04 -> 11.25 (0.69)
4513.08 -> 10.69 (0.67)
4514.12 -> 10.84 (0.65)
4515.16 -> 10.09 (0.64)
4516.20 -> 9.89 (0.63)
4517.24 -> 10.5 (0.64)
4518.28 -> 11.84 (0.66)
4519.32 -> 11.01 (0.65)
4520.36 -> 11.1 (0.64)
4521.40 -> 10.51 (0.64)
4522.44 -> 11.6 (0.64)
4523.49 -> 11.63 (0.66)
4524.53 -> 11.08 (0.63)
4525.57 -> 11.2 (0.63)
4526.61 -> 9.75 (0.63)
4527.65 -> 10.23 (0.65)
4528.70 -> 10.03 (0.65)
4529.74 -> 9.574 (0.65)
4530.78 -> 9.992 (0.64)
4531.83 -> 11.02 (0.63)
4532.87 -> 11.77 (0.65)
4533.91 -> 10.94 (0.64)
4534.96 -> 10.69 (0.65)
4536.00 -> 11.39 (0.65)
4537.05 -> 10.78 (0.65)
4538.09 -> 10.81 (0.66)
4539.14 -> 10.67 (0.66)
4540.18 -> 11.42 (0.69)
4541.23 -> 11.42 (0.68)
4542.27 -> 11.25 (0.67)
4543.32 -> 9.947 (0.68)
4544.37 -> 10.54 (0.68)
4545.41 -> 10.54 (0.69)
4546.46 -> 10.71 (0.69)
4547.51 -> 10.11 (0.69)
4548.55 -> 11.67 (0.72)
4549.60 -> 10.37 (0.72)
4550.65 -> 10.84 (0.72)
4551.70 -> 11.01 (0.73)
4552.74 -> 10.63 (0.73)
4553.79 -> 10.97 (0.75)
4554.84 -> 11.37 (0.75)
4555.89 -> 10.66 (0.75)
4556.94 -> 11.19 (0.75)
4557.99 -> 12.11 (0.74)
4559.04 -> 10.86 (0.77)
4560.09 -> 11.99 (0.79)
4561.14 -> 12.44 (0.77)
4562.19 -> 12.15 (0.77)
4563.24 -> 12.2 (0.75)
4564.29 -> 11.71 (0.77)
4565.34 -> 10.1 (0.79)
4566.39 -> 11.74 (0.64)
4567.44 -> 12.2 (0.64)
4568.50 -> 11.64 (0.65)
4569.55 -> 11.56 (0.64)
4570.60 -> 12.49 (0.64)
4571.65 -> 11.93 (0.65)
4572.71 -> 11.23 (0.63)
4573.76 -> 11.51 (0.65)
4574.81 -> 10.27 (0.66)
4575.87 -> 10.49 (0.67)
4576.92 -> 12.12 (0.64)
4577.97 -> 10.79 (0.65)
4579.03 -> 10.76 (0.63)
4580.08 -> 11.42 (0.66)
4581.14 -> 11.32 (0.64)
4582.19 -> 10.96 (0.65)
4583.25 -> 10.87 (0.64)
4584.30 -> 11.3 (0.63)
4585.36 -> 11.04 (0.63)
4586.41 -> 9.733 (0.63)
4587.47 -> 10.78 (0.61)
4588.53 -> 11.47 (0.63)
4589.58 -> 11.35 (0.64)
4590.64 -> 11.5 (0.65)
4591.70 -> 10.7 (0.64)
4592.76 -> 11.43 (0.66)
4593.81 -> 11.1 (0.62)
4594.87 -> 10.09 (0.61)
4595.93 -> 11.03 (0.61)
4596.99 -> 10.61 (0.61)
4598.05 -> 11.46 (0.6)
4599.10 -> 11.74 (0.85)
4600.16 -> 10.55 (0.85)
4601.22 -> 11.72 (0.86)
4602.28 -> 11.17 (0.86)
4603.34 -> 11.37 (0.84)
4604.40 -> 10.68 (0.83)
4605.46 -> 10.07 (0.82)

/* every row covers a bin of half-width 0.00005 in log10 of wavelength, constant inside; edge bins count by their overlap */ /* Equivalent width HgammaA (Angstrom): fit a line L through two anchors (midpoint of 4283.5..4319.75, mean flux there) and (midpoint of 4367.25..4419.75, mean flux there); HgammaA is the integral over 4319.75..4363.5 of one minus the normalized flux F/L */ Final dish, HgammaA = -3.6 Angstrom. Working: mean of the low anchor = 9.43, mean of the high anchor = 10.2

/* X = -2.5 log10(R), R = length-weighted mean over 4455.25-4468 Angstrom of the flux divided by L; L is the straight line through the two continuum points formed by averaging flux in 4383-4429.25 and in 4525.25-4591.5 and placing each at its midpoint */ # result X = 0.04 mag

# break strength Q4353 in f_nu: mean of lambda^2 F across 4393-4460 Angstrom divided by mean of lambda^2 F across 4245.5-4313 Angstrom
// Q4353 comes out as 1.16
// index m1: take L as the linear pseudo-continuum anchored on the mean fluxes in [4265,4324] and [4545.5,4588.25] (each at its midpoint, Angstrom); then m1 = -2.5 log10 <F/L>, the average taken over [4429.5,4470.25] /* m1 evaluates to 0.03 mag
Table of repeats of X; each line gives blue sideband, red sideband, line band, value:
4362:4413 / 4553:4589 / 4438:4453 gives 0.05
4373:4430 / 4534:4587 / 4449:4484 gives 0.01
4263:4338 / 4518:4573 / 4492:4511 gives -0.02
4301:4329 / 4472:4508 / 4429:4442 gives 0.02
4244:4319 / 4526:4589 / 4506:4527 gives -0.01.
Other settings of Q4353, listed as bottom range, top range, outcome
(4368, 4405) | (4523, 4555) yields 1.15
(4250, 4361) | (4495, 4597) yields 1.24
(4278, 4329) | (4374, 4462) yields 1.12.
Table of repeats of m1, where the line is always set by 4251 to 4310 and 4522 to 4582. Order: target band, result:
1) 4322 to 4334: -0.07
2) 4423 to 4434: -0.03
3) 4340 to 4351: -0.07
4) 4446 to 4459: 0.06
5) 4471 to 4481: -0.04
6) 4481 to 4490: -0.02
